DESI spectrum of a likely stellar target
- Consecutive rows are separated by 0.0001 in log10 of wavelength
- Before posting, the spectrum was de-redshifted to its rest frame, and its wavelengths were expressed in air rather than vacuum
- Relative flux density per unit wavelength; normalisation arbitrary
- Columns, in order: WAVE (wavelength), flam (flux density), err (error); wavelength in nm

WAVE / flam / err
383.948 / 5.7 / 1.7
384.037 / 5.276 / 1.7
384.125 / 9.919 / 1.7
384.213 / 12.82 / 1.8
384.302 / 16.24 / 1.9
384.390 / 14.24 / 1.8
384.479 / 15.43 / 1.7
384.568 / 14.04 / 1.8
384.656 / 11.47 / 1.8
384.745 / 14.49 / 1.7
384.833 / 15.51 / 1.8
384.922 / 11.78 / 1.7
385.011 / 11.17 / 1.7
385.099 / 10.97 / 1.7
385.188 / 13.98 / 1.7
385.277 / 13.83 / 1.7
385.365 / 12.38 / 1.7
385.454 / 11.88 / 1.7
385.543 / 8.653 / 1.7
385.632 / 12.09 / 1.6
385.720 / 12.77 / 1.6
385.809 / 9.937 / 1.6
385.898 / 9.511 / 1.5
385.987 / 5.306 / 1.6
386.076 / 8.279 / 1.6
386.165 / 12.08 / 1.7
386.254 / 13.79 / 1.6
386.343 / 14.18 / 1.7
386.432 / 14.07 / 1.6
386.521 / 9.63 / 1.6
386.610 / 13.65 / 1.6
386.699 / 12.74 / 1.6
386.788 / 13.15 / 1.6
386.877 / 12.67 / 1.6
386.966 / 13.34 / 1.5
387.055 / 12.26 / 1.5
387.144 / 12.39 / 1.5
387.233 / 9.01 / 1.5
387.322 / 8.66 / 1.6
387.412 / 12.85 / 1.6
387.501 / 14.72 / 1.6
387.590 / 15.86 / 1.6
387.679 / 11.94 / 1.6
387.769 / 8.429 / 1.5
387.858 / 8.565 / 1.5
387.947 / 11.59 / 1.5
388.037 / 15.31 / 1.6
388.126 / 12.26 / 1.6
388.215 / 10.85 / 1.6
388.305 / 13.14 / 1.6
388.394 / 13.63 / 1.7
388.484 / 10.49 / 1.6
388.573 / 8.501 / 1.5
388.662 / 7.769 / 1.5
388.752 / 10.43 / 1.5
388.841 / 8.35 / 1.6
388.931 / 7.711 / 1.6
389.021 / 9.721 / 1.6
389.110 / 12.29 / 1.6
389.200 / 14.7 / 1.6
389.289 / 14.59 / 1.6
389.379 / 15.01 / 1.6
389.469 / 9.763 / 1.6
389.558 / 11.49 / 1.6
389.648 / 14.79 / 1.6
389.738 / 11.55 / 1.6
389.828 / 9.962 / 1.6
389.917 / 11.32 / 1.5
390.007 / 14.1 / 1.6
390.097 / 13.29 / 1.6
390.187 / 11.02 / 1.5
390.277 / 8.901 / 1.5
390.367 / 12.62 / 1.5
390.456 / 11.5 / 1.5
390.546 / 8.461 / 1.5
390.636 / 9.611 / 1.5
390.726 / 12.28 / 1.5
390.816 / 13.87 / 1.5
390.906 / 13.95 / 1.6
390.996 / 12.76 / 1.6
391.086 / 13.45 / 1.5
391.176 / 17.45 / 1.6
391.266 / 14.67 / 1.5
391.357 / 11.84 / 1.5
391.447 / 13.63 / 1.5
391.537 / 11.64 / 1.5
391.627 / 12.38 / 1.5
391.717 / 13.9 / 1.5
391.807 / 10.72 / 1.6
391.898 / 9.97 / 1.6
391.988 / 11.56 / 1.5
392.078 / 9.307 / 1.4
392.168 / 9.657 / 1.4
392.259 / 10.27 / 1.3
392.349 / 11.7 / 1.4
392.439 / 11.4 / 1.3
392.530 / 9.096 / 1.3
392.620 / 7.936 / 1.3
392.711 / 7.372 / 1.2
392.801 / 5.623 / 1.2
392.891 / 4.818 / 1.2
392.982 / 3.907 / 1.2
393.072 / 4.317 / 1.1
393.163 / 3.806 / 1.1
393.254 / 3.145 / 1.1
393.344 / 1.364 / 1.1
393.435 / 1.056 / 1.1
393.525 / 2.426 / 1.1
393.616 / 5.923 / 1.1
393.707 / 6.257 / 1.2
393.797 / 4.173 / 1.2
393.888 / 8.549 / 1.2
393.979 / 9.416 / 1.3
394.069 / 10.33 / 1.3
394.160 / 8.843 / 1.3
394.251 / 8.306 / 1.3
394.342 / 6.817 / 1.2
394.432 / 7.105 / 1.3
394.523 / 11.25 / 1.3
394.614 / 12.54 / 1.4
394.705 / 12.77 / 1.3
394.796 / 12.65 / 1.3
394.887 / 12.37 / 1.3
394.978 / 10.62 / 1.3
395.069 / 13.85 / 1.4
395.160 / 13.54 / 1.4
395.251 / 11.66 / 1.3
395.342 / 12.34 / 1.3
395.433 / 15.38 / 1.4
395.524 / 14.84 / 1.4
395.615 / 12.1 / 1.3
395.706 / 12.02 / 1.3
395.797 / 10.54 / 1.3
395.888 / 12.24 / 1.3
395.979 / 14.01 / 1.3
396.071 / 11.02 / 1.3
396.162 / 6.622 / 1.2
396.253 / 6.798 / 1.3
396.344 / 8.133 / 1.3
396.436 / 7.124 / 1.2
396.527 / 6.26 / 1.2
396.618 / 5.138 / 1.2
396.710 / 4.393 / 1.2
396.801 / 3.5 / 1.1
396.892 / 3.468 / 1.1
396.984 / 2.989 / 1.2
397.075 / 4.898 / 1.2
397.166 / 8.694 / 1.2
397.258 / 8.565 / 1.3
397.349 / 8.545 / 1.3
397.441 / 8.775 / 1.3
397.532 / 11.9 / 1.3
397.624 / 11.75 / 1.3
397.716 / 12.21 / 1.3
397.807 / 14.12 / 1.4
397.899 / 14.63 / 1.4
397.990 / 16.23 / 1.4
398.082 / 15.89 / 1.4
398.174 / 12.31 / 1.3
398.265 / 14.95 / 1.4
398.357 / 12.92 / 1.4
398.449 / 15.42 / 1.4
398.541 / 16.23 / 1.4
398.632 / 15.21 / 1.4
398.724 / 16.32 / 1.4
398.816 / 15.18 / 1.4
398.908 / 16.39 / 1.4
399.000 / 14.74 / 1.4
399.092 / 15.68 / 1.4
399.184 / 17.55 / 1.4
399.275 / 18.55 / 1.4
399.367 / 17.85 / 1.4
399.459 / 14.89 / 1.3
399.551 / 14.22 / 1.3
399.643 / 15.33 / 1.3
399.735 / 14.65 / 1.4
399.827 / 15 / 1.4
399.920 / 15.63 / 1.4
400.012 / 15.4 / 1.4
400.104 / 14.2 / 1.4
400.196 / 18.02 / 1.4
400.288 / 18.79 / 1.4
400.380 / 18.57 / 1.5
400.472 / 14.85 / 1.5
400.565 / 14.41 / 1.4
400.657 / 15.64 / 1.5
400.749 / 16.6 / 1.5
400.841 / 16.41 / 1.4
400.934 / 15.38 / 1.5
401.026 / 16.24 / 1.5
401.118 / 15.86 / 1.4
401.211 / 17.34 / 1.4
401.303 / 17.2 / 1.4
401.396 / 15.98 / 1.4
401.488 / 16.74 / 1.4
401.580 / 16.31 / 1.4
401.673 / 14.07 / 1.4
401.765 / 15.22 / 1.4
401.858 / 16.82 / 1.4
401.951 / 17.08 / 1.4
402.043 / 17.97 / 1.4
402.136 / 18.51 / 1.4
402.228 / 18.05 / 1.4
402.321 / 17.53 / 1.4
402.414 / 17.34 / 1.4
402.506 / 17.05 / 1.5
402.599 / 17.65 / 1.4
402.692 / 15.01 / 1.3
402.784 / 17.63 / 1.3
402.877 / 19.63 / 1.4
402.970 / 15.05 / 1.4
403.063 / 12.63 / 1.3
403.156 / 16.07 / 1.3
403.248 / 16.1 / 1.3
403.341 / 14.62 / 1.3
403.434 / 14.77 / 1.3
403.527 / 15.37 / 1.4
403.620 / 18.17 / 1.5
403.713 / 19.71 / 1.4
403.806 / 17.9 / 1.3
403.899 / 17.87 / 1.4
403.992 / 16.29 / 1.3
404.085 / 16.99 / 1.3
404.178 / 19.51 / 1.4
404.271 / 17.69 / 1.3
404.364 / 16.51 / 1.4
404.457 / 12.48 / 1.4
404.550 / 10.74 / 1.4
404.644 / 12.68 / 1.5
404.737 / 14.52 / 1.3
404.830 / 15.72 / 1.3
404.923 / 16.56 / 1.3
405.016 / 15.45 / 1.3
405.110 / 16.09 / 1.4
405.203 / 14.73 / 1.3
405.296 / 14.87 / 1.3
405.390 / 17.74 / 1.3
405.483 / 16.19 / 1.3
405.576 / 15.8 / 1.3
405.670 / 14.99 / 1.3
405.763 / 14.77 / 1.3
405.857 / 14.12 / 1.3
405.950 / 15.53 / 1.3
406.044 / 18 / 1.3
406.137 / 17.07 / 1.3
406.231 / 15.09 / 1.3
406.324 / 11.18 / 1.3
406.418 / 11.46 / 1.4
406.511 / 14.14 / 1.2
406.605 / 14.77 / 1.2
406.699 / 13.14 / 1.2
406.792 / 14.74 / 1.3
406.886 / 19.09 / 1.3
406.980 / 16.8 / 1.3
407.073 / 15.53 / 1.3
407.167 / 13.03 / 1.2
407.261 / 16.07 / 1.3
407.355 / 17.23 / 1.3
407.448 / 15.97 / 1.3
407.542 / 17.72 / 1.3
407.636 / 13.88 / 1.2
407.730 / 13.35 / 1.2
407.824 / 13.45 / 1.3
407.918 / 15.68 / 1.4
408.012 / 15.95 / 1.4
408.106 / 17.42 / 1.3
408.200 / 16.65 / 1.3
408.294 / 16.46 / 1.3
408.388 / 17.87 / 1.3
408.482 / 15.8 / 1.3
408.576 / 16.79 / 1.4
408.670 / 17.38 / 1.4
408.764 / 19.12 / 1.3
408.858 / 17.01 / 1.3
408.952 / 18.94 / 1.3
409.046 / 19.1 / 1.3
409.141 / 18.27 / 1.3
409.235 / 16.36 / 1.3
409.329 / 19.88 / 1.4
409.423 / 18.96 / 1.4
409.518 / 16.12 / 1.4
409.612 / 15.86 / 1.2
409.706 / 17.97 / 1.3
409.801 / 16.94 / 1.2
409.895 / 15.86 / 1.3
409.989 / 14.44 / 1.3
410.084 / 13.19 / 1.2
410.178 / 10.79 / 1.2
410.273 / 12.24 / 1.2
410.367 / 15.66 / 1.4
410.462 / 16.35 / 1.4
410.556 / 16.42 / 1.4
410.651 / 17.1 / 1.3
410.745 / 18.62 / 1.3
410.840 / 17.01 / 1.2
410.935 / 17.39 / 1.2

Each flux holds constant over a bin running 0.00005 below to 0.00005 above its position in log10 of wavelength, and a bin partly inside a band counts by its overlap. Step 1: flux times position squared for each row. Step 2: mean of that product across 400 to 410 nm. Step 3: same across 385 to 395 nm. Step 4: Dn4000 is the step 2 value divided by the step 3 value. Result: 1.7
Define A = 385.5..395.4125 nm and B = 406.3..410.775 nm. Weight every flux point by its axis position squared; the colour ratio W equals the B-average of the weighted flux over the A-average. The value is 1.7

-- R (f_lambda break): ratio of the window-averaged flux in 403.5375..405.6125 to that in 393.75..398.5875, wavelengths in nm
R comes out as 1.5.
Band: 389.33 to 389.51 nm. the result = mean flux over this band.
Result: 12.4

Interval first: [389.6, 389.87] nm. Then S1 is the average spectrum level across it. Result 12.1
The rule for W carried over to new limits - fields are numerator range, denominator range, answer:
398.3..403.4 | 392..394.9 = 2.20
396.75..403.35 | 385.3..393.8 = 1.47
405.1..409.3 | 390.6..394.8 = 1.86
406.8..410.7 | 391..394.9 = 1.97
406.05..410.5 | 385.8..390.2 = 1.51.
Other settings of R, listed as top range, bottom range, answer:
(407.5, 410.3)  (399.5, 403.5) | 1.01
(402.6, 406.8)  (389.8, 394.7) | 1.64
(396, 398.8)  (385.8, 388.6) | 0.88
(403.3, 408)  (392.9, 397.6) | 1.85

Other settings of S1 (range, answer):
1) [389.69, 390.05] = 11.7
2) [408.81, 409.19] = 18.3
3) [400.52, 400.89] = 15.8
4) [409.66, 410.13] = 15.7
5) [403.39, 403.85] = 17.2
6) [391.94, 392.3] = 10.2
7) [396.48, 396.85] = 4.83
